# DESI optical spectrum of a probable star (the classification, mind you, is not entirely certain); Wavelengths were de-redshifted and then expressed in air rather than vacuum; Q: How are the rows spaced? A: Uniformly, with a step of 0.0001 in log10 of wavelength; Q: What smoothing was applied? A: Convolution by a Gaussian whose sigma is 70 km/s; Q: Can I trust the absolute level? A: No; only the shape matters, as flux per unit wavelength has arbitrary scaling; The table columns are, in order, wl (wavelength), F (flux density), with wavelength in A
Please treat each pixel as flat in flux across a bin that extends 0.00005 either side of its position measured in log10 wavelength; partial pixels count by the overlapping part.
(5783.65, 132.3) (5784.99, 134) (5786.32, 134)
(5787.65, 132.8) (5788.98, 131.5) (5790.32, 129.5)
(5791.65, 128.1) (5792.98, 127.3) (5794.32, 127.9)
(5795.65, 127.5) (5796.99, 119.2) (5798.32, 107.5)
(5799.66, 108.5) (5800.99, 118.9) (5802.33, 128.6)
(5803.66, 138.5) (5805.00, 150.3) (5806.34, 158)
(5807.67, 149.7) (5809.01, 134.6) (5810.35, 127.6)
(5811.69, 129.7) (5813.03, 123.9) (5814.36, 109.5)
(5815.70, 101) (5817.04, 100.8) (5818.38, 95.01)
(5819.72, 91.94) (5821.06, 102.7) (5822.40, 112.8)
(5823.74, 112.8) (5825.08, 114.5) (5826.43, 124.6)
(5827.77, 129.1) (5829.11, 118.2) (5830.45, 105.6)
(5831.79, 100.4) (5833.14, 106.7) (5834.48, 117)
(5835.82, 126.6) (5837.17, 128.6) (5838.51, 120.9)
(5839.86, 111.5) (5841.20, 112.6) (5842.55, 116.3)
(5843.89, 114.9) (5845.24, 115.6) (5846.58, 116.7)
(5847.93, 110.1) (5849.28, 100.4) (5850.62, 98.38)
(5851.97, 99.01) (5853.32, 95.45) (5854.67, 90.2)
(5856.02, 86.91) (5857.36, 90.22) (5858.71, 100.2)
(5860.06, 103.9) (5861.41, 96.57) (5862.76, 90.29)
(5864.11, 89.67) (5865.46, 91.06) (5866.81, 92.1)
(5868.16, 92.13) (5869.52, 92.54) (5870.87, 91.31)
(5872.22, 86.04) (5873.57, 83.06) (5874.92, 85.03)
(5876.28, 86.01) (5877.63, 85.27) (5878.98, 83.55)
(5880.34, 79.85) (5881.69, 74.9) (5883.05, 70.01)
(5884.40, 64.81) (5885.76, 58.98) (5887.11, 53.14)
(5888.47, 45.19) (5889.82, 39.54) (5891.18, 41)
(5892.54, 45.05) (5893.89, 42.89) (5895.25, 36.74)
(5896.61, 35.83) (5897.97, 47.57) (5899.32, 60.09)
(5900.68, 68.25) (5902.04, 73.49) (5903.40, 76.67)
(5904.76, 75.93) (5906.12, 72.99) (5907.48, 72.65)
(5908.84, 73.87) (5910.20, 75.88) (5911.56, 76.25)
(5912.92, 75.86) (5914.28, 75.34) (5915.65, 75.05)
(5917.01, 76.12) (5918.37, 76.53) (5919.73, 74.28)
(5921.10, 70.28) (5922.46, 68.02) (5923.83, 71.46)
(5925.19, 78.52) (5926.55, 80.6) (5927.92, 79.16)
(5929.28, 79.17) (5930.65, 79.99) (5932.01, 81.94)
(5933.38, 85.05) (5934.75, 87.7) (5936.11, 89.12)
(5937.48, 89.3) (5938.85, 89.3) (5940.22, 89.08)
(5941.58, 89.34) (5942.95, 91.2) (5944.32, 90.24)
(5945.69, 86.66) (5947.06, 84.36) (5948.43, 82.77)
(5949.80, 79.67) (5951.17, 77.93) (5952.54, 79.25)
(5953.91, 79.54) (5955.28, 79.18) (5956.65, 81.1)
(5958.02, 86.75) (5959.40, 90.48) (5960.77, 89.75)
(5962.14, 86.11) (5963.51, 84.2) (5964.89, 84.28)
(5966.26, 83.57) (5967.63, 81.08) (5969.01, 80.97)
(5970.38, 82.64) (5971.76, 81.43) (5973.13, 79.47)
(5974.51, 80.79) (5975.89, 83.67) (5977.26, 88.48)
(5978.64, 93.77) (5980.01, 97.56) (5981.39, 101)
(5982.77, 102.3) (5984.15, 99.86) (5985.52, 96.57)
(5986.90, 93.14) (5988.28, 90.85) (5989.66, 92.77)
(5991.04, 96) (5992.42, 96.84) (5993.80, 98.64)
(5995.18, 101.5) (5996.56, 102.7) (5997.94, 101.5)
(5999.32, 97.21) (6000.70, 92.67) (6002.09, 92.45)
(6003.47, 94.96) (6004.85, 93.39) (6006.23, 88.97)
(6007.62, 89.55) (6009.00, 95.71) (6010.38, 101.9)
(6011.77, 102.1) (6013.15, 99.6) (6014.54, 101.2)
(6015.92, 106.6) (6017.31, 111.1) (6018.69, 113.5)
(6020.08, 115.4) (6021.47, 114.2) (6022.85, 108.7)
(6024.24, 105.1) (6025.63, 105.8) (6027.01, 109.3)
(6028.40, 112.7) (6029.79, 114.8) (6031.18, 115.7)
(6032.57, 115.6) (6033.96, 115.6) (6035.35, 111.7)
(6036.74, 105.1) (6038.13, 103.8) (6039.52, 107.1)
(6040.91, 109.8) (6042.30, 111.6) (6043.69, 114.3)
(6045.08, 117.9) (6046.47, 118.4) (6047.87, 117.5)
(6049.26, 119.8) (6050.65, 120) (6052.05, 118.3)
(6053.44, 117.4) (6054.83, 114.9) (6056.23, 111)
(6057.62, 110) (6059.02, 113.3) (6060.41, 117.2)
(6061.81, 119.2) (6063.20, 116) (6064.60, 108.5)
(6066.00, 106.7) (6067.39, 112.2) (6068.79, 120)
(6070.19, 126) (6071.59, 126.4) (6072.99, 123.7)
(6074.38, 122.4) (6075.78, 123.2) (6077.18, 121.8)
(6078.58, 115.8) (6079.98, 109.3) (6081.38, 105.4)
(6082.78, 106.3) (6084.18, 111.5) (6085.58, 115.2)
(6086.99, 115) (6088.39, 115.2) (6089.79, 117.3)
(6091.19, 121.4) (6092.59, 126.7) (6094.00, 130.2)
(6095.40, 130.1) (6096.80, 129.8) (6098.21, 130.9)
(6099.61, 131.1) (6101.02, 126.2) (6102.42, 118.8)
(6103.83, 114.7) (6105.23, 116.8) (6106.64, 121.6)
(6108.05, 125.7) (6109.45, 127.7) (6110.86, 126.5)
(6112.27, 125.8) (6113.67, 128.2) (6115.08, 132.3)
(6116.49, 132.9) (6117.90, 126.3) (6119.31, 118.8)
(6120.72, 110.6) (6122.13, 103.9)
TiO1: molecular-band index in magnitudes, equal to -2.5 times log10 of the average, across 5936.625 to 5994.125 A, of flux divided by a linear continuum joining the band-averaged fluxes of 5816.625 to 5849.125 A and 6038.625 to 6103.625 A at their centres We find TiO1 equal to 0.30 mag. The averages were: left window 113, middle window 87.8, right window 118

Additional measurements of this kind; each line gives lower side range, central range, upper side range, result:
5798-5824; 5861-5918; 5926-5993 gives 0.39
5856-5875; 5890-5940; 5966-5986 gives 0.26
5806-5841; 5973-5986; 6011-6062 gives 0.22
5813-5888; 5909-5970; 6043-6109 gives 0.29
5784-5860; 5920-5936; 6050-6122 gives 0.44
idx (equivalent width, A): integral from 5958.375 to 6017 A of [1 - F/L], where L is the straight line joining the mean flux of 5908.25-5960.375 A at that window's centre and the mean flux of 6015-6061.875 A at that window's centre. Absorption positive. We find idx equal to 2.7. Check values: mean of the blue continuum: 81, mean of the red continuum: 113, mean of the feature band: 92.9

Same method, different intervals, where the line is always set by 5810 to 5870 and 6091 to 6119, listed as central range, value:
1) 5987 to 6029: 6.4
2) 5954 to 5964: 2.6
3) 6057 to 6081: 1.3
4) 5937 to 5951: 3.4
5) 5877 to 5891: 5.8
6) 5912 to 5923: 3.8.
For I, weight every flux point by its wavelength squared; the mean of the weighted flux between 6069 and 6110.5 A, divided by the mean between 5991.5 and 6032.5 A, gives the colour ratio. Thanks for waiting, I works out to 1.2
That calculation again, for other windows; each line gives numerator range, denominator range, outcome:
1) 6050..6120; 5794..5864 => 1.15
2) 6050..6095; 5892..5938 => 1.72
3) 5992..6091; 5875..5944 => 1.61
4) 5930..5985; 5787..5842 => 0.75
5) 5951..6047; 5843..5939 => 1.29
